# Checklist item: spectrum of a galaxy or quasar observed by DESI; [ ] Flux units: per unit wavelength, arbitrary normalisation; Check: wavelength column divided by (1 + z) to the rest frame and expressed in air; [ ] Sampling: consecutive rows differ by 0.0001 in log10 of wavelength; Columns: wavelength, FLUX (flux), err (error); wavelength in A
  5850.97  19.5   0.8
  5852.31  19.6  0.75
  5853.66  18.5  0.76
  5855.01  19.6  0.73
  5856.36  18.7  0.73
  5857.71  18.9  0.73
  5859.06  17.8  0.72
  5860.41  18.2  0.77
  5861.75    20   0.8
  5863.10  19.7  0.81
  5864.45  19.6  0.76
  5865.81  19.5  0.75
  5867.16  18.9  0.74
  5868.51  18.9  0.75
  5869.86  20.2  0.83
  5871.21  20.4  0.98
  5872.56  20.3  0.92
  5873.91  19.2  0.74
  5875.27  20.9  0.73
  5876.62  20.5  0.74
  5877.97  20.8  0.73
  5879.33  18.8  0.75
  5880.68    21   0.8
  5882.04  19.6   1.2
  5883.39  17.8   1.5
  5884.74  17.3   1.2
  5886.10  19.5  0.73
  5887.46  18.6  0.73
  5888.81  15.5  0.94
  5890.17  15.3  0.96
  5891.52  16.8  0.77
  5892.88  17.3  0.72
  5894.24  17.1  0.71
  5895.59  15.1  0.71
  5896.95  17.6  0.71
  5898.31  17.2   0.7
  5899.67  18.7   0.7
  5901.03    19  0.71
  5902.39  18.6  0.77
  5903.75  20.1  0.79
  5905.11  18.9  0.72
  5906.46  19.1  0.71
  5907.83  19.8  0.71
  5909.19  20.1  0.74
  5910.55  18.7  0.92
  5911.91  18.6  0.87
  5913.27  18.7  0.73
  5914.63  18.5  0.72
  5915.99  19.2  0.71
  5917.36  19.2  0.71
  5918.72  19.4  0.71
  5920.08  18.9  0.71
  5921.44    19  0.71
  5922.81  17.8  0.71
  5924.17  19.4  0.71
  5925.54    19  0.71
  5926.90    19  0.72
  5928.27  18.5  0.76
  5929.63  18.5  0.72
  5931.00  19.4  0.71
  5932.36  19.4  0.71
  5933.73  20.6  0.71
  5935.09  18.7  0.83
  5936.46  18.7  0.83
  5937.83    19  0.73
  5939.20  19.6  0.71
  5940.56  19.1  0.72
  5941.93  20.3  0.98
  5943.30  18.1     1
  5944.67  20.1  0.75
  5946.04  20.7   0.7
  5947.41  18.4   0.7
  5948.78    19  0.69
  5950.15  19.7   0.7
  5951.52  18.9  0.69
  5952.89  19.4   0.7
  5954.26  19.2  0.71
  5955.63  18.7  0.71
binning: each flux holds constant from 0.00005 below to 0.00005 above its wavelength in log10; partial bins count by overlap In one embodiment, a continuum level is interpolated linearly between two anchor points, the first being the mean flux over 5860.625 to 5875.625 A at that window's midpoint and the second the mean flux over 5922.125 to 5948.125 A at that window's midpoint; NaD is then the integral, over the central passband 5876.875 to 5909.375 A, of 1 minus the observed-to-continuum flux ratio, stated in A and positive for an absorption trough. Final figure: 2.0 A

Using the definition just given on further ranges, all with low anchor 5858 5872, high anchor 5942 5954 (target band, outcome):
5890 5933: 1.8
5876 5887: 0.0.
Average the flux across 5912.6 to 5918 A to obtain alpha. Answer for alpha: 18.9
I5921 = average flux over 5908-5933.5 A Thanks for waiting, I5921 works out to 19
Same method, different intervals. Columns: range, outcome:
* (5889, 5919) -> 18.3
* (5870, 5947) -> 18.9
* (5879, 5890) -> 18.4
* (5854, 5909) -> 18.8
